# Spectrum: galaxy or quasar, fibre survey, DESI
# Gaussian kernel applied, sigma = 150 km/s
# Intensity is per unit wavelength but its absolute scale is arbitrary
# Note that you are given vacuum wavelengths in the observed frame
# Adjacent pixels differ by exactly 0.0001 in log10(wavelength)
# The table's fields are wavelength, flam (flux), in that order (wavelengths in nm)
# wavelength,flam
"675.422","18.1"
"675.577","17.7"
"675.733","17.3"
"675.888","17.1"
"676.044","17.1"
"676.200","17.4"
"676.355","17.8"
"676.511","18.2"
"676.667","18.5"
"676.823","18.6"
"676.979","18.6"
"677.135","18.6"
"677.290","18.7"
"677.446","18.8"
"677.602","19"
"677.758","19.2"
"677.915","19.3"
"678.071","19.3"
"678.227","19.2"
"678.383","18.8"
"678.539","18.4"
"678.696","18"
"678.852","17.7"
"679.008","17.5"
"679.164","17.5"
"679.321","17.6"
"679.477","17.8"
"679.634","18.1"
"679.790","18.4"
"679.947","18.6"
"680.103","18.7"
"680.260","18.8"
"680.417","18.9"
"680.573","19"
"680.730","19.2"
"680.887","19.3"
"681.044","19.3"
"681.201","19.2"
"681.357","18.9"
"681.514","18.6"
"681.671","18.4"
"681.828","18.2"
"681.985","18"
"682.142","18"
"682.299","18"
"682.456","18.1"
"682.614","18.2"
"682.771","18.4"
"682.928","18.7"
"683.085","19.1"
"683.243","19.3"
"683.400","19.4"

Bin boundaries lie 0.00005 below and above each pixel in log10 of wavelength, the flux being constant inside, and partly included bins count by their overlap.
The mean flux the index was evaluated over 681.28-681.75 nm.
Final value 18.6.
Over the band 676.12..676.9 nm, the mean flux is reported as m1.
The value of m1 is 18.1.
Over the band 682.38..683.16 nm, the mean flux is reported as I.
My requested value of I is 18.5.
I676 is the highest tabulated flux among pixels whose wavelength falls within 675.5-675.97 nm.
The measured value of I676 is 17.7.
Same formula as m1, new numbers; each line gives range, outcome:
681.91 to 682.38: 18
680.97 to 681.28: 19.3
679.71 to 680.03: 18.5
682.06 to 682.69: 18.1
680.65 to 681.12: 19.2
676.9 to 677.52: 18.7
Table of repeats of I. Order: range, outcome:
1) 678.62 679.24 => 17.7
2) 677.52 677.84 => 19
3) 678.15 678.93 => 18.4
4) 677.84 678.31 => 19.3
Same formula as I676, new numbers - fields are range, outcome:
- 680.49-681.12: 19.3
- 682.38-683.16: 19.1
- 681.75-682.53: 18.2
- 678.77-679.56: 17.8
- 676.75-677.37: 18.7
